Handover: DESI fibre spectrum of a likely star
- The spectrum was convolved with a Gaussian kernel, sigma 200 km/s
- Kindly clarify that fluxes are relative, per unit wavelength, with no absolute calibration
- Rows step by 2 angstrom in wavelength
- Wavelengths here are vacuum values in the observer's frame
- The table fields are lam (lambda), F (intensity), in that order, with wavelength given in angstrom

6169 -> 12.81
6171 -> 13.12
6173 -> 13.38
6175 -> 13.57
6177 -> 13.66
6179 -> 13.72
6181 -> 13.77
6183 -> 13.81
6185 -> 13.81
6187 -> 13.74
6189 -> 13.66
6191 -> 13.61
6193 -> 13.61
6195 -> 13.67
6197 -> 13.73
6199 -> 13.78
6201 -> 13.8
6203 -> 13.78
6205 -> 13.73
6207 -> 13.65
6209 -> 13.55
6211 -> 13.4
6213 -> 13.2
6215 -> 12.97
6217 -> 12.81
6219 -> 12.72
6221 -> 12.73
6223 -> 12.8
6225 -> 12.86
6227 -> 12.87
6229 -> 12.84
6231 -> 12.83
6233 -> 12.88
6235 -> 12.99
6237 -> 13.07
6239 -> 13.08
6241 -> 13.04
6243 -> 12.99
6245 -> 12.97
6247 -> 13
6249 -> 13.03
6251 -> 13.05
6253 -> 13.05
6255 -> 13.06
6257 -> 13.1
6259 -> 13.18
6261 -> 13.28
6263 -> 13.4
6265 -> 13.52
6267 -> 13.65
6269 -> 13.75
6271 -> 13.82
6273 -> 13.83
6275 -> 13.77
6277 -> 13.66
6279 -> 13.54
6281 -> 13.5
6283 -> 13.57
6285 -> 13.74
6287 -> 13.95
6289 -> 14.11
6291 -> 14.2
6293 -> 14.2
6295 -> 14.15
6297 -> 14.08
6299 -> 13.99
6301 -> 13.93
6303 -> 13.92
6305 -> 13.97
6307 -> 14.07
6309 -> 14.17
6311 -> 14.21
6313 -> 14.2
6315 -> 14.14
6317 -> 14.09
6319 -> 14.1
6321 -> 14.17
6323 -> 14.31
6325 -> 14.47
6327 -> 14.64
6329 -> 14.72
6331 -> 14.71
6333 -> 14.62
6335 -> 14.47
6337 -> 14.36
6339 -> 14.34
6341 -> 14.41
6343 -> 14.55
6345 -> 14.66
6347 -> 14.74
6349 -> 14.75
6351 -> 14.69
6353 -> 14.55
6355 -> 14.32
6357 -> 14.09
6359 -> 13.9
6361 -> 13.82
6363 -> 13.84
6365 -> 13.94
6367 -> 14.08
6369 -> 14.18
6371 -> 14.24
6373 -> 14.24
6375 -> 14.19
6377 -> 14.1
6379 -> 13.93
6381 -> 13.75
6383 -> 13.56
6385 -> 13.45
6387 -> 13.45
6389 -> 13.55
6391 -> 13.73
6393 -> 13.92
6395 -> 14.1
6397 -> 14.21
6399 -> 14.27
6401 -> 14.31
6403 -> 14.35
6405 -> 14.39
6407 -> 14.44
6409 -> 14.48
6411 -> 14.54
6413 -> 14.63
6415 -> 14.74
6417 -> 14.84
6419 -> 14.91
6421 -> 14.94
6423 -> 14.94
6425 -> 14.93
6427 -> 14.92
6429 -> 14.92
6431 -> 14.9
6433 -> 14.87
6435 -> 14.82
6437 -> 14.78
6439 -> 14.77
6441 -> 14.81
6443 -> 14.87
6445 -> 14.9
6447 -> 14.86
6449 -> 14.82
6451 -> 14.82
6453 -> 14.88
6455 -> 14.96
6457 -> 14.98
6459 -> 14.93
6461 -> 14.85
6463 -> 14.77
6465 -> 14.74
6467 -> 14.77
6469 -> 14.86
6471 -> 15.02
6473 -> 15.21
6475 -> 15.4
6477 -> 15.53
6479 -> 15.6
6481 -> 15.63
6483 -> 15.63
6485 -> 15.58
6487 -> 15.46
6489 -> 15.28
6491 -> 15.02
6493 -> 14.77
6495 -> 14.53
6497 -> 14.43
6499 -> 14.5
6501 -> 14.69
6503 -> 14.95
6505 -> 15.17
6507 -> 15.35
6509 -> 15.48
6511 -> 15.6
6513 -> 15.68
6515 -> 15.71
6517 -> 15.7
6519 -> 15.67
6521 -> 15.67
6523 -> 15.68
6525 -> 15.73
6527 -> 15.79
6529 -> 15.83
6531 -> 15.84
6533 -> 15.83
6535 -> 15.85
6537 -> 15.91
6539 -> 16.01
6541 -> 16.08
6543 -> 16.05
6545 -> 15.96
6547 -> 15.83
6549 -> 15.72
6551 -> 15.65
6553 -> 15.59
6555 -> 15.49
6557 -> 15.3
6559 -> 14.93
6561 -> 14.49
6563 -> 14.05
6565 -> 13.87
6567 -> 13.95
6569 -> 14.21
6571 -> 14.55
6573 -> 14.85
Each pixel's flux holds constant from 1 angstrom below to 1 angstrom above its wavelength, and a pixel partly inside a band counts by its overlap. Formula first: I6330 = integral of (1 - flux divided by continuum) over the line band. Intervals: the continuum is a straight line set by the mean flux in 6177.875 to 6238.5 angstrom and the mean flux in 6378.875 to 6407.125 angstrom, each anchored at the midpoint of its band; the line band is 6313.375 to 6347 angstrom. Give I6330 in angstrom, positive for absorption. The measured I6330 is -1.7 angstrom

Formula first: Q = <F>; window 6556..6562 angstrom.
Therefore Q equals 14.9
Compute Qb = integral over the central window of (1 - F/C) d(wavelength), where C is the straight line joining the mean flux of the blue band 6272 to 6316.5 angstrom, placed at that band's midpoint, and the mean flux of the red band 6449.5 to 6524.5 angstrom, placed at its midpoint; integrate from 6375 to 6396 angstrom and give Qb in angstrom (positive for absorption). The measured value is 1.1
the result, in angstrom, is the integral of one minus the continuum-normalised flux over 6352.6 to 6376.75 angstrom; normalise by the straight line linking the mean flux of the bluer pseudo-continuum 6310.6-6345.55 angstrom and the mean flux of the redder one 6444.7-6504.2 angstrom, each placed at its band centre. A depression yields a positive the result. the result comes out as 0.7 angstrom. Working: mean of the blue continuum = 14.4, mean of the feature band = 14.1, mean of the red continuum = 15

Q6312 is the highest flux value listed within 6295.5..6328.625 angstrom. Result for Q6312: 14.64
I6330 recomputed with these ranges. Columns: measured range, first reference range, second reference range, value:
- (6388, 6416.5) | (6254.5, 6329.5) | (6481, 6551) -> 0.8 angstrom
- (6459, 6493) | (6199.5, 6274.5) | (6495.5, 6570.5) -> -0.6 angstrom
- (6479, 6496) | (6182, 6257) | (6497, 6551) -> 0.1 angstrom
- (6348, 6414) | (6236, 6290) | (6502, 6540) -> 1.4 angstrom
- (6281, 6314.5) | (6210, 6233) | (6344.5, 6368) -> -0.8 angstrom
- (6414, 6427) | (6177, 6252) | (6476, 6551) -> -0.1 angstrom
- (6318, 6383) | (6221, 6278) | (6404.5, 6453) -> -1.0 angstrom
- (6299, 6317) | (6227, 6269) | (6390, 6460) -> -0.6 angstrom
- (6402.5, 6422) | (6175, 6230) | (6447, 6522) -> 0.1 angstrom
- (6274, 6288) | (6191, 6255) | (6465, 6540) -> 0.0 angstrom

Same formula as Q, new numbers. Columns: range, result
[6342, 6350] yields 14.7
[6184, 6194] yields 13.7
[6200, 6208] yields 13.7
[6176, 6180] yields 13.7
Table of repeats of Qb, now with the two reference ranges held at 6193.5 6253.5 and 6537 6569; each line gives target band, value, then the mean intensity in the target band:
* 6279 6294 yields -0.3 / 13.9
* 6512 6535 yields -1.0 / 15.7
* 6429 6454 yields -0.5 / 14.8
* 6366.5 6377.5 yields -0.1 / 14.2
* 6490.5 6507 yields 0.1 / 14.8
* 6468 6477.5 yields -0.3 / 15.2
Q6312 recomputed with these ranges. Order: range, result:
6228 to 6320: 14.21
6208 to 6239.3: 13.55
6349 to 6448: 14.94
